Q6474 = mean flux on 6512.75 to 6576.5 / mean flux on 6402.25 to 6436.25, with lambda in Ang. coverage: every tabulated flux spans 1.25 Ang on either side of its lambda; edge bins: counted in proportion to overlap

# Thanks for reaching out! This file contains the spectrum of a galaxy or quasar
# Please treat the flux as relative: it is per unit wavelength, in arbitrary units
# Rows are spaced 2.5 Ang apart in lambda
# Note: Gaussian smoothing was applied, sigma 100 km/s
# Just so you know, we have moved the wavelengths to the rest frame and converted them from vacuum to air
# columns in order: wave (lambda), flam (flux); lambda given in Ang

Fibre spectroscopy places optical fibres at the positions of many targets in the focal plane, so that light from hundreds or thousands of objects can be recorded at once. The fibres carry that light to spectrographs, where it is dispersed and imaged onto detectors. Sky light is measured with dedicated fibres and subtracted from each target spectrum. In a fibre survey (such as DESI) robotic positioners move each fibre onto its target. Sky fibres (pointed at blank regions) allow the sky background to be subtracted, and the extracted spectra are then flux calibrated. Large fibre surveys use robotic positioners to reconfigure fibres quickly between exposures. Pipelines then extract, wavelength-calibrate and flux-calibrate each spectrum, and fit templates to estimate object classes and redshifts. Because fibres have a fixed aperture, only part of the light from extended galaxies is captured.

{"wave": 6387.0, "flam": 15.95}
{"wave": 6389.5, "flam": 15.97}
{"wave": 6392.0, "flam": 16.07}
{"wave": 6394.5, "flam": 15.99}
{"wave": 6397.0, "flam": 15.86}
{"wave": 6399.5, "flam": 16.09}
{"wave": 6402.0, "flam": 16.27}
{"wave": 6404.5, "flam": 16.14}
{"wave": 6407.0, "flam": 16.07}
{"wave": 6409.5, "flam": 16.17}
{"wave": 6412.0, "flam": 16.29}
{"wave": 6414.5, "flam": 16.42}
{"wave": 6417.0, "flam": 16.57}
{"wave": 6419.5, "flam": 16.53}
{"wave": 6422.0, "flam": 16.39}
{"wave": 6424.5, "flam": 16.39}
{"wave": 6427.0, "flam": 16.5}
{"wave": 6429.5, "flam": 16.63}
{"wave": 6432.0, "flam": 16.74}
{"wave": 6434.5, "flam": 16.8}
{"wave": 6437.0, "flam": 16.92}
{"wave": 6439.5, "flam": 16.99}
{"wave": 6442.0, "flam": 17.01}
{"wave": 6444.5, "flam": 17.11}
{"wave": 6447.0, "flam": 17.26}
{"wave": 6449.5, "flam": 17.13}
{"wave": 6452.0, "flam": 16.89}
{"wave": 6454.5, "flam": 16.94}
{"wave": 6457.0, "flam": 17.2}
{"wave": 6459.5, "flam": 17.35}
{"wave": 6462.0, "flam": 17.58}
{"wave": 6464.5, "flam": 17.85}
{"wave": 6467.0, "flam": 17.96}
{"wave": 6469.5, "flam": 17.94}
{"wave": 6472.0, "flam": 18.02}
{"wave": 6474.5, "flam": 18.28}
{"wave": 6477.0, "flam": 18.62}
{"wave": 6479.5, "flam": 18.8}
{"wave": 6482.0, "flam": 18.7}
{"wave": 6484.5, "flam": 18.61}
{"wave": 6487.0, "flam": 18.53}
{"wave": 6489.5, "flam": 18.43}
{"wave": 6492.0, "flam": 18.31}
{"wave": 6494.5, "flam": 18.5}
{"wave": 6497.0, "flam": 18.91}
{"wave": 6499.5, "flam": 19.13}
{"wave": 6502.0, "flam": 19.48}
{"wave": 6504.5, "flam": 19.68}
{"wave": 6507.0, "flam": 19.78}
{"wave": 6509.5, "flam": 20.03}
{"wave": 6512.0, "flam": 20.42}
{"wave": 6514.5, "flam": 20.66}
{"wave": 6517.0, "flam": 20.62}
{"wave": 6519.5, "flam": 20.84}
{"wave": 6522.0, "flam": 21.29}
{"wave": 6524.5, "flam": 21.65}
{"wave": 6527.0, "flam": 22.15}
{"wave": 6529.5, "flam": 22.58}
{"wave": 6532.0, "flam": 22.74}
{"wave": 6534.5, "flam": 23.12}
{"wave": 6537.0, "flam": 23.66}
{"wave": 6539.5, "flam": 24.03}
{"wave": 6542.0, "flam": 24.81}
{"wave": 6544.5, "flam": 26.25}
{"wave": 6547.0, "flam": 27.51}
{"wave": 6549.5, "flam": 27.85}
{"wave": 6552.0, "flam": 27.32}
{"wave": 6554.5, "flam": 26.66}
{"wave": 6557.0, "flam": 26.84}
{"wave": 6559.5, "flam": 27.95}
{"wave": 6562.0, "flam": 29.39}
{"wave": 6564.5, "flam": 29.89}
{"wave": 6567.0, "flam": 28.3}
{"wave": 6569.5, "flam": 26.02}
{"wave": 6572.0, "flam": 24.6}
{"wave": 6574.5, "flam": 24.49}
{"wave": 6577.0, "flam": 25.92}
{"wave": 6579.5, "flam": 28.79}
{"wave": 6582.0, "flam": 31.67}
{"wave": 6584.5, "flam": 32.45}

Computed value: 1.5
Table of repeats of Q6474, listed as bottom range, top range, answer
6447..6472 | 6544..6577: 1.56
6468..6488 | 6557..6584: 1.51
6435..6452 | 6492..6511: 1.13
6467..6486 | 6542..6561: 1.47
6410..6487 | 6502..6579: 1.40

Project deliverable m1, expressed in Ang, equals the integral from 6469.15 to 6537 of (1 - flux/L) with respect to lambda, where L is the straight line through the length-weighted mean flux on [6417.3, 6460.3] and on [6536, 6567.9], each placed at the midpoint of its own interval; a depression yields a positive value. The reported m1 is 8.0 Ang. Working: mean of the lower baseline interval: 16.9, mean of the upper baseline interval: 27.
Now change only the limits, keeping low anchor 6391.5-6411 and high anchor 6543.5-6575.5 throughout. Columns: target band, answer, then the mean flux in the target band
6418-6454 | 3.30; 16.8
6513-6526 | 1.79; 21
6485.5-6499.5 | 2.43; 18.6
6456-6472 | 2.19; 17.7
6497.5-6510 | 2.00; 19.6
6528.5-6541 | 1.07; 23.3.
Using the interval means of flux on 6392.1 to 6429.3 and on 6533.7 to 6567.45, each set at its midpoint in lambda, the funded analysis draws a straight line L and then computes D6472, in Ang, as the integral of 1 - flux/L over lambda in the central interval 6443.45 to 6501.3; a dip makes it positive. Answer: 7.8 Ang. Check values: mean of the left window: 16.3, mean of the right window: 26.7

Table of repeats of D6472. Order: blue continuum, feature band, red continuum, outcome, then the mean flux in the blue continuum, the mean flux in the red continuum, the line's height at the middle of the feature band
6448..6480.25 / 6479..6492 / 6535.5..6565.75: 0.9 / 17.7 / 26.8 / 20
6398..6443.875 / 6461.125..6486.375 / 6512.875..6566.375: 2.4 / 16.5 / 24.7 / 20.1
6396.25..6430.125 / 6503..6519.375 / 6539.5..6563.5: 2.5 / 16.3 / 27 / 23.9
